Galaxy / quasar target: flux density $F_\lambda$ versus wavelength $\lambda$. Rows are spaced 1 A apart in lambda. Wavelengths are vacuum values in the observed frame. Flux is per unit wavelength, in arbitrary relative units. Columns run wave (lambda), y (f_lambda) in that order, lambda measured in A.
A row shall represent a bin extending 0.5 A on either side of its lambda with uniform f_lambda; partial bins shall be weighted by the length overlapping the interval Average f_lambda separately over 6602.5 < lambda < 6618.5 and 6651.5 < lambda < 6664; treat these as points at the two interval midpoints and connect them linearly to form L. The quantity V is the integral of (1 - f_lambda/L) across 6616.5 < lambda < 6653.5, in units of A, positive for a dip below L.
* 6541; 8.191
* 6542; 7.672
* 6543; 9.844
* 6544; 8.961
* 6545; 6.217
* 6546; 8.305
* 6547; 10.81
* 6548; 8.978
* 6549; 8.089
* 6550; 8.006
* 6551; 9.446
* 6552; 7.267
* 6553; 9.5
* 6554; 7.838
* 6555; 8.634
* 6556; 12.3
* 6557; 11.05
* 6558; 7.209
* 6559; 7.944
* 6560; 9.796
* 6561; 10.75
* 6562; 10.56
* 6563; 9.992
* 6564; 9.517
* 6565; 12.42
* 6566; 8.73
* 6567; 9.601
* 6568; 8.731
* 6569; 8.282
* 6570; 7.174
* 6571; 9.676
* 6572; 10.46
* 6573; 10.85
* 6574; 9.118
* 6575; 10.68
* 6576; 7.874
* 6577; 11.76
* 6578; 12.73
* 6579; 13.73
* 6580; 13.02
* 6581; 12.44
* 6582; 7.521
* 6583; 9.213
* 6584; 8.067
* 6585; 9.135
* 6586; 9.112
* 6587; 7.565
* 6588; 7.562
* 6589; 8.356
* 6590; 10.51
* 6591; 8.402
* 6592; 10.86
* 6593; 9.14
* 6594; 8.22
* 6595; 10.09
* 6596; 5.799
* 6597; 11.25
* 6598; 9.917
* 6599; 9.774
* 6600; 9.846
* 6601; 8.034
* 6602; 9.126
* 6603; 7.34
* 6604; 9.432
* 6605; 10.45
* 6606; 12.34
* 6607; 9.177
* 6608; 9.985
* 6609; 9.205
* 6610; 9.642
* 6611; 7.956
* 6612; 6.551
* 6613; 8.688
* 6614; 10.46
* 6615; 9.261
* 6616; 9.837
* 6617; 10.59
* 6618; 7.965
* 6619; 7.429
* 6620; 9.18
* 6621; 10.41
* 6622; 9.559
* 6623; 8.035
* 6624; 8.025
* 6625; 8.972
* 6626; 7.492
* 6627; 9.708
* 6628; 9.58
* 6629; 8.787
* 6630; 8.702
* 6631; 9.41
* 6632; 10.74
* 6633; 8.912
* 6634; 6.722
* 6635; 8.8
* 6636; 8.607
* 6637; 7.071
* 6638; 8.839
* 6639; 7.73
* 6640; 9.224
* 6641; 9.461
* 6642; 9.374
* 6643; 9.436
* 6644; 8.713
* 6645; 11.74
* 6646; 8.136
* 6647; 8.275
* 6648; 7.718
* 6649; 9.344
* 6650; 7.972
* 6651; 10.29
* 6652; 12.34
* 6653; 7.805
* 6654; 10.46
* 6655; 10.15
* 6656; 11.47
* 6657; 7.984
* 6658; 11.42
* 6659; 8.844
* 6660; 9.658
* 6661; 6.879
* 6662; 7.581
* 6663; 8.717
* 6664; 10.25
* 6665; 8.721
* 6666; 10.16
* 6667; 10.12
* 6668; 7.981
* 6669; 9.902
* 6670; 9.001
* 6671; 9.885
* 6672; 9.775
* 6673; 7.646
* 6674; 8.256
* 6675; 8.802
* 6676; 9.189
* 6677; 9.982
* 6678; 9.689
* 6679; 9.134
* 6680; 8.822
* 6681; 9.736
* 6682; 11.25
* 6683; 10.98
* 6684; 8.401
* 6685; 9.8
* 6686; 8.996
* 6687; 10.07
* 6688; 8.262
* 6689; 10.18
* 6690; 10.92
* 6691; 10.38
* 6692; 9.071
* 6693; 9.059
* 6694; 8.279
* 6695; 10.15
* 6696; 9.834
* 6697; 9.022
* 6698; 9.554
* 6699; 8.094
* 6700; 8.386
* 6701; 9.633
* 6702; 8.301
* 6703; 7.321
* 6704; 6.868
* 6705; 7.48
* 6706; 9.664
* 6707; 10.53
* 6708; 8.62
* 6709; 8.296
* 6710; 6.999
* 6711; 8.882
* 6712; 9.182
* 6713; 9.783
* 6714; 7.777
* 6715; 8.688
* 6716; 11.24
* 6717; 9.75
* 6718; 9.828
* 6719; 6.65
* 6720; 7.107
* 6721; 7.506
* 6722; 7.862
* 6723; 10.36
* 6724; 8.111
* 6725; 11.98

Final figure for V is 1.8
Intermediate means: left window 9.3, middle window 8.95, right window 9.47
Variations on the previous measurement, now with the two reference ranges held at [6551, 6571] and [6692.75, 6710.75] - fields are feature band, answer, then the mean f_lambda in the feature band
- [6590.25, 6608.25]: -0.5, 9.41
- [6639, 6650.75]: -0.1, 9.01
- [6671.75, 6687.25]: -1.1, 9.39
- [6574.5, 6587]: -1.5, 10.3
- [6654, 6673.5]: -1.0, 9.3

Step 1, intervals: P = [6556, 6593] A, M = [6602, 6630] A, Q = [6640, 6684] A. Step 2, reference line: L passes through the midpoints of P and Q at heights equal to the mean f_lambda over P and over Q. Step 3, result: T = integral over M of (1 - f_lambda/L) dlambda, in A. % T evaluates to 1.36 A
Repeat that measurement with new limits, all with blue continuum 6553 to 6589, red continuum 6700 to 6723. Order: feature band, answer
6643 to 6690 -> -2.3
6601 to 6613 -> 0.4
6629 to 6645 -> 0.5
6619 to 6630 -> 0.5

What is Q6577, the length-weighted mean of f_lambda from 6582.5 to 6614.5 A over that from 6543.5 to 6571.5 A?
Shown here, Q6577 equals 1.00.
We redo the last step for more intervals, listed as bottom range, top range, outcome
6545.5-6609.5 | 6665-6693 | 1.00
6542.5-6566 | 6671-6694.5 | 1.02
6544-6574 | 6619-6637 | 0.96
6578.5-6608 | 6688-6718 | 0.95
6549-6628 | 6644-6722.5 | 0.97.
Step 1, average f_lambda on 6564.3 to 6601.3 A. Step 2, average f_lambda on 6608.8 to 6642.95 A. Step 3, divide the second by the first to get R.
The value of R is 0.92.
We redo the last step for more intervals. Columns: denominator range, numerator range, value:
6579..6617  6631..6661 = 0.98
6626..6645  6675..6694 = 1.08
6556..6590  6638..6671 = 0.95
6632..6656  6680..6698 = 1.06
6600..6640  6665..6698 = 1.06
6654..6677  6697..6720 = 0.94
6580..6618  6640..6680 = 1.00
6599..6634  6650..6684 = 1.04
